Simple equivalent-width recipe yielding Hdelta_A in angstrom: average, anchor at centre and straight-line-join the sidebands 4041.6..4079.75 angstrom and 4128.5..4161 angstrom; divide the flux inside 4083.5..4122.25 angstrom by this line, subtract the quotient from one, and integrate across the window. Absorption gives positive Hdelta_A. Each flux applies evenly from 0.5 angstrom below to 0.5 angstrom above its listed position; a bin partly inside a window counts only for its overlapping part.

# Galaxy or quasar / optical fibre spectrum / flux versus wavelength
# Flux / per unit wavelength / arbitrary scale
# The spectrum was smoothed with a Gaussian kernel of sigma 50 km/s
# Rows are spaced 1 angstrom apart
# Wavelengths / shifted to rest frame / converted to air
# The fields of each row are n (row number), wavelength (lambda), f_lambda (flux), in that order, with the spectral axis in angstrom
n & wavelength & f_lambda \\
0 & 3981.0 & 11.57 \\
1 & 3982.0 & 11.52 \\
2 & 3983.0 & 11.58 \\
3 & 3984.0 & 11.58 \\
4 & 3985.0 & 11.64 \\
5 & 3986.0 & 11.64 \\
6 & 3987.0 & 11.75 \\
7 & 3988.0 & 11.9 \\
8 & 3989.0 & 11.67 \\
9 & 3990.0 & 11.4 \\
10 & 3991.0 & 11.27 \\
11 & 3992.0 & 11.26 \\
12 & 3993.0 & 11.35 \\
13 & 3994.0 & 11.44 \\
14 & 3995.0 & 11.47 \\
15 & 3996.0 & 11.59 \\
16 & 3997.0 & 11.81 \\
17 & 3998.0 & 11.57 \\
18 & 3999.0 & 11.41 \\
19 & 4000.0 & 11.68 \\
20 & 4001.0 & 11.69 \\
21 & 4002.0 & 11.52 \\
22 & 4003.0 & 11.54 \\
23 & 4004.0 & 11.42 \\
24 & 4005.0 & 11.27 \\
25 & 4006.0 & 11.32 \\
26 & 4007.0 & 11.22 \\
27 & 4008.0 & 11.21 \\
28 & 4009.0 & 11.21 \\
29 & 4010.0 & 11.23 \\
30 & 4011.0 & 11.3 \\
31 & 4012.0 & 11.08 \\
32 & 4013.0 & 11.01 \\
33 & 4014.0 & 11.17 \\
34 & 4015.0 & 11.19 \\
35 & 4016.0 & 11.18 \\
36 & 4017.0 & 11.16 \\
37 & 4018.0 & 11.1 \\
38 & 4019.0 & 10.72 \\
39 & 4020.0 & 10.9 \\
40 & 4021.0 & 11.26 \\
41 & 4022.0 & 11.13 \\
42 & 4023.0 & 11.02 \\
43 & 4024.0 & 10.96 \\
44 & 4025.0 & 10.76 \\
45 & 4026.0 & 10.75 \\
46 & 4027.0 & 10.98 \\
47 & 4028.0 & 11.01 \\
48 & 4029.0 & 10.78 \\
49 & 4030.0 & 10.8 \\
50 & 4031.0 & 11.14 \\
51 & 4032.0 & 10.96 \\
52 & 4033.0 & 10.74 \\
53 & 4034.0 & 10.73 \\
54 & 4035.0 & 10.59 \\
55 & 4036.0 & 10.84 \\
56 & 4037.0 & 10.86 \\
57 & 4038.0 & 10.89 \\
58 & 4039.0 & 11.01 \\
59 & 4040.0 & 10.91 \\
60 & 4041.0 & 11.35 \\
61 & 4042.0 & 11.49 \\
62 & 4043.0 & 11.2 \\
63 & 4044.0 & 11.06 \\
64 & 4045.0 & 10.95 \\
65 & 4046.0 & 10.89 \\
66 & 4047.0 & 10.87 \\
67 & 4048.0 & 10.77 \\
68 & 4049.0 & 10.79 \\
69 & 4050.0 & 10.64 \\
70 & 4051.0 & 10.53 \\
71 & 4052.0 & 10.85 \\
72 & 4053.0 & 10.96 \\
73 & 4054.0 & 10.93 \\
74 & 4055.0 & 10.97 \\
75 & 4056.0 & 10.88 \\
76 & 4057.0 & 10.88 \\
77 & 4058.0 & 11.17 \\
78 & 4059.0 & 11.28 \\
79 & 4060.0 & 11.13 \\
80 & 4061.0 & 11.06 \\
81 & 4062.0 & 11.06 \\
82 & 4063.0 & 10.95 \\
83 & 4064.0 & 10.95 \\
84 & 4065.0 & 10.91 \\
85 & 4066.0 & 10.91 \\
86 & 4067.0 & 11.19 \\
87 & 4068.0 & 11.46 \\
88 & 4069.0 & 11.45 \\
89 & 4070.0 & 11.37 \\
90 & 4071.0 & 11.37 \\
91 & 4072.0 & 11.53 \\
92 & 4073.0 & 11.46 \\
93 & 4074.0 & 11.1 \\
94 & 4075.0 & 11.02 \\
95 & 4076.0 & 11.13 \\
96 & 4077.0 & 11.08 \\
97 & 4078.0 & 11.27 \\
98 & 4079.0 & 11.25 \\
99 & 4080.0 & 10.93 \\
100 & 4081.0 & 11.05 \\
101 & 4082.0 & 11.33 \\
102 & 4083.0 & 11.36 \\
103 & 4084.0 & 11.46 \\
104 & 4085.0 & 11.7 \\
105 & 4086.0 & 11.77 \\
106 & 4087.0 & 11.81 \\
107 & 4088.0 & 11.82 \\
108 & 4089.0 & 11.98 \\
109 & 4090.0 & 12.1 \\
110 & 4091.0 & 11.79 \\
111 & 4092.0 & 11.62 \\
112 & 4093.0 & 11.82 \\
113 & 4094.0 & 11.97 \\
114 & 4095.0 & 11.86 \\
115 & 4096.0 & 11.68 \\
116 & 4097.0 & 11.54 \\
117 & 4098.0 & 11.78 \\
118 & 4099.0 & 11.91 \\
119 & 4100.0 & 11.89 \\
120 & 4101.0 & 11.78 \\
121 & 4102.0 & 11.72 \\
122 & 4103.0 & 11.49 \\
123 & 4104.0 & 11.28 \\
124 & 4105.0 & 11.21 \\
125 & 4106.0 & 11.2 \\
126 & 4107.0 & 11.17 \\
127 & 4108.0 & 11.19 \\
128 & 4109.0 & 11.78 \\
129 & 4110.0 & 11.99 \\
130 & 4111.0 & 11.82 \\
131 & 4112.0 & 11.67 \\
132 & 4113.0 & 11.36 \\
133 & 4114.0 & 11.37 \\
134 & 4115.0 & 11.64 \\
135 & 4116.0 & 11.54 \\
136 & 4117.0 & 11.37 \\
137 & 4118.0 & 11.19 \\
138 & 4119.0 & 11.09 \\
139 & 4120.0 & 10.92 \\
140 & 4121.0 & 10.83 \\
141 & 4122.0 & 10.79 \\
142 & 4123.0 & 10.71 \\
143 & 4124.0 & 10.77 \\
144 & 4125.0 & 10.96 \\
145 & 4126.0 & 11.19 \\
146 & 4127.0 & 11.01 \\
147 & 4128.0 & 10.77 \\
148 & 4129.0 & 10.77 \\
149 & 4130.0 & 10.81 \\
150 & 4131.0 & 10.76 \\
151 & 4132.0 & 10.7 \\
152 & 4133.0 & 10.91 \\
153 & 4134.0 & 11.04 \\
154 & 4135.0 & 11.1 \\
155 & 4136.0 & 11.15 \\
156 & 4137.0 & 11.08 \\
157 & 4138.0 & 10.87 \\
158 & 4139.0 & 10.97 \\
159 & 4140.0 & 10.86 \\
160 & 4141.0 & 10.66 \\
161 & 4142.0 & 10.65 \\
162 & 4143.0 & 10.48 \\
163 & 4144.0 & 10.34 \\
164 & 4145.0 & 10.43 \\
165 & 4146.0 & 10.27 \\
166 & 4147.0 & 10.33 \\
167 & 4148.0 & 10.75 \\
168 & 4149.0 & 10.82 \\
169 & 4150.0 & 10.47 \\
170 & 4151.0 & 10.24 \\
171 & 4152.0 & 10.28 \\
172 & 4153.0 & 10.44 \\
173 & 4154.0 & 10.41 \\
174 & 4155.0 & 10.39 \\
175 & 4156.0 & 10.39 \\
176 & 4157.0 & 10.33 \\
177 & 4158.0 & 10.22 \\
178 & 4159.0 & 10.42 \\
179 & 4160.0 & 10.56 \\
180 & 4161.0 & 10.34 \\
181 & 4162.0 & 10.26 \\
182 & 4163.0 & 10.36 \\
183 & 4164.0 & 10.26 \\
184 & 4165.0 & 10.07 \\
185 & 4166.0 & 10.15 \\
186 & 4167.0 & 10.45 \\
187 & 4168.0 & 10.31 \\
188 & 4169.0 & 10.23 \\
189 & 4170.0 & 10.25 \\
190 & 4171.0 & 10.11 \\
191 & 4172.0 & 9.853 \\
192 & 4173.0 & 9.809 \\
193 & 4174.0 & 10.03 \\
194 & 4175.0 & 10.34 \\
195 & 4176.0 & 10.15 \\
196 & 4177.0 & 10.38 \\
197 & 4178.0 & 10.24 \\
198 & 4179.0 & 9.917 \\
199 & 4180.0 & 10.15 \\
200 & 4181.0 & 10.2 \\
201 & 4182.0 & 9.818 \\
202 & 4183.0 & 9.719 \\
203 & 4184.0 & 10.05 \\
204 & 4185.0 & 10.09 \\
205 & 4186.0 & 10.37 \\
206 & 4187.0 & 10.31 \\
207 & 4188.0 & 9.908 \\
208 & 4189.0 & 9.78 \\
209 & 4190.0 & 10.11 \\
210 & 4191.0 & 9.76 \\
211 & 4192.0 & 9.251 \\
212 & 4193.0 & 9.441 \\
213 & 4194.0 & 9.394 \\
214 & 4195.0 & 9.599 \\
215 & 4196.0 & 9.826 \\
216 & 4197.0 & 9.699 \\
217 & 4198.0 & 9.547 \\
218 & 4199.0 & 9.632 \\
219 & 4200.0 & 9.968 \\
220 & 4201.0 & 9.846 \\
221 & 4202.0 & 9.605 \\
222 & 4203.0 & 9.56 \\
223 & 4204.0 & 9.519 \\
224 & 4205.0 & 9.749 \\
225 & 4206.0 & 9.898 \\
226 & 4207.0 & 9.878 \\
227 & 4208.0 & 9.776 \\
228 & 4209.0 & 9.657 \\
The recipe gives -2.58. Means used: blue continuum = 11.1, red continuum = 10.6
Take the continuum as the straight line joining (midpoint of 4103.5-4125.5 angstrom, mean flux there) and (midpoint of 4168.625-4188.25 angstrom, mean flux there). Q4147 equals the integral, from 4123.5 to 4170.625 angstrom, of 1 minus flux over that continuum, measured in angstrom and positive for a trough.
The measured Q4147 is 0.4 angstrom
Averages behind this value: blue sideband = 11.3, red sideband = 10.1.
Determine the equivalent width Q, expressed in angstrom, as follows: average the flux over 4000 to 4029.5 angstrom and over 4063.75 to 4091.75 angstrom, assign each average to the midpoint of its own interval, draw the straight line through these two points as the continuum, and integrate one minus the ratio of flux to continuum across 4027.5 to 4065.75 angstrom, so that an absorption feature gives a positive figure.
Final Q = 1.1 angstrom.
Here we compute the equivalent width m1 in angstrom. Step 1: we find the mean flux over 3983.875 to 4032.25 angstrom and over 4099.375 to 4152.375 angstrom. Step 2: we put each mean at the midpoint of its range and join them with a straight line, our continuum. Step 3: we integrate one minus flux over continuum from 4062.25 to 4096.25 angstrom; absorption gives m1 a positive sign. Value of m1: -0.9 angstrom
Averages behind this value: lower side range 11.3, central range 11.4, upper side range 11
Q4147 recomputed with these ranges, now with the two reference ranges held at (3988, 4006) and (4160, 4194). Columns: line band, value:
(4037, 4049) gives 0.12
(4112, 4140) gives -1.49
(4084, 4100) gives -1.57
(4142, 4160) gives -0.25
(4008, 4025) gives 0.37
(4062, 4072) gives -0.22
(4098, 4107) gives -0.75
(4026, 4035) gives 0.29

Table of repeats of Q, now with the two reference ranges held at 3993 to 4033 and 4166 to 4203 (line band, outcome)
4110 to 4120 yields -0.95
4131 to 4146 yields -0.73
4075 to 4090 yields -1.04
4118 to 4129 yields -0.55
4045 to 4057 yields 0.10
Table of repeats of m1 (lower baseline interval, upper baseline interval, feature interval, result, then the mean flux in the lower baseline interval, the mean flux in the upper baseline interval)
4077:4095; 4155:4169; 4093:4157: -0.7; 11.6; 10.3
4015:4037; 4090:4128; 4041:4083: 0.3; 10.9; 11.4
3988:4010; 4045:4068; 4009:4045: 0.6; 11.4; 10.9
